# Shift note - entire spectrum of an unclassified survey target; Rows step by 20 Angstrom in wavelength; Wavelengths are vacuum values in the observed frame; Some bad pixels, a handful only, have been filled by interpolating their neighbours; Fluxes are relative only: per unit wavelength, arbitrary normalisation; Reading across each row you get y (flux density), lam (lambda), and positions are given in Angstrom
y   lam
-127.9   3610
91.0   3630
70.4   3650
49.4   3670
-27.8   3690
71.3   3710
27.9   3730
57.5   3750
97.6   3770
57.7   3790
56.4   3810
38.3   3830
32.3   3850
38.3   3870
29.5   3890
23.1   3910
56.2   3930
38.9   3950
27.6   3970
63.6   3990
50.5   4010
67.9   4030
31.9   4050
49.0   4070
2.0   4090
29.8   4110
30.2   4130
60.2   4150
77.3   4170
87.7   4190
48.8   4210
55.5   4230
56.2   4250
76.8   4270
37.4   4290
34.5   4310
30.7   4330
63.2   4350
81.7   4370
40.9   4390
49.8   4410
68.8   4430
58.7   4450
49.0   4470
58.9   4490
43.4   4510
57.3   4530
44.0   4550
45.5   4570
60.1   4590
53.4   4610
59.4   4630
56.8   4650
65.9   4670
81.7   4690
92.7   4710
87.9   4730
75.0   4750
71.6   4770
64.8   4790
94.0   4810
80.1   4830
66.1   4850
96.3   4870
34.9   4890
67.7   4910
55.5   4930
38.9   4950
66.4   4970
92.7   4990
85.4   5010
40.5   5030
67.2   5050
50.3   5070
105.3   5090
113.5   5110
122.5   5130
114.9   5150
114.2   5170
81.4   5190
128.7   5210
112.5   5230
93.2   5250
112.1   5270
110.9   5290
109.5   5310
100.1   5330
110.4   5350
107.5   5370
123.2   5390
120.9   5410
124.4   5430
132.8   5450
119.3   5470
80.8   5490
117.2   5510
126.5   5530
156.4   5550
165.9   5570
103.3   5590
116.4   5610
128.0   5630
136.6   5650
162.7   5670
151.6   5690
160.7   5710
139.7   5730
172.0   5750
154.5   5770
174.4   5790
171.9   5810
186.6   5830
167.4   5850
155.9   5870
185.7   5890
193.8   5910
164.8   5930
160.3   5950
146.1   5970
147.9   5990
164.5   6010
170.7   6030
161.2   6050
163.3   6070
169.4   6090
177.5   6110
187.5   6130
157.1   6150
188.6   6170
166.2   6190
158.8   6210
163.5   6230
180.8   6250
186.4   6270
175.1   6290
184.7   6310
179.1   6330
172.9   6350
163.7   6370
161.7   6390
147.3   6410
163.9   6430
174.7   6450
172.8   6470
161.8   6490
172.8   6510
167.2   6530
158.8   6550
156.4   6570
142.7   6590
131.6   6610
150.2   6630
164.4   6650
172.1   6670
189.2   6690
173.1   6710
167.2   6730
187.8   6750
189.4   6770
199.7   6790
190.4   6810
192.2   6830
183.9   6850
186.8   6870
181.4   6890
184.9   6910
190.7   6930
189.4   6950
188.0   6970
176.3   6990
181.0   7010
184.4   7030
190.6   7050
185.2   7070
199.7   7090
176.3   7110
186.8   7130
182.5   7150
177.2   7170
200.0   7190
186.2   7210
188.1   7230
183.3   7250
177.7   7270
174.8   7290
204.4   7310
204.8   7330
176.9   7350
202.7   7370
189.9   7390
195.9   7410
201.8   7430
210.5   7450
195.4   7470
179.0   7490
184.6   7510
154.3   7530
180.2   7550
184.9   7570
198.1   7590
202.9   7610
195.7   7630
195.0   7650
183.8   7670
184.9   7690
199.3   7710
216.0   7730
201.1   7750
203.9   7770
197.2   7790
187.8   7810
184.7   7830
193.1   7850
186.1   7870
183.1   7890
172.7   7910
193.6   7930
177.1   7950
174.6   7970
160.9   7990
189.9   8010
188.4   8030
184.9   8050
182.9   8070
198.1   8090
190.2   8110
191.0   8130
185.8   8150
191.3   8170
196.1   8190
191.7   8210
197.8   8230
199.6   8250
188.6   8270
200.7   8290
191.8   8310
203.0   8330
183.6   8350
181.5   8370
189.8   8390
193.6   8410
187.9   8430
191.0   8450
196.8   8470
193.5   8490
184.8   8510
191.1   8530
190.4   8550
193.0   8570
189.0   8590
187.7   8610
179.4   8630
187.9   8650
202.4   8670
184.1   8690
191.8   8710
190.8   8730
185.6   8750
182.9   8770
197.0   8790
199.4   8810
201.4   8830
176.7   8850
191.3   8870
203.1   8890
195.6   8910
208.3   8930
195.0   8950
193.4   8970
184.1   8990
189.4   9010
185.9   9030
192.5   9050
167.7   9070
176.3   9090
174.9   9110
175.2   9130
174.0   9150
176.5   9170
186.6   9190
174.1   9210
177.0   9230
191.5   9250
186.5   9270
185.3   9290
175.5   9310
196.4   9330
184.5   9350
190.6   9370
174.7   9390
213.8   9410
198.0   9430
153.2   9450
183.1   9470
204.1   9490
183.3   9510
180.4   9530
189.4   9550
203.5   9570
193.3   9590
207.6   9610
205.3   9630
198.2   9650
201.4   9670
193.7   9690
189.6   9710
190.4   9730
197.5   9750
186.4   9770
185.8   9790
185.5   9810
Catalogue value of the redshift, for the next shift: 0.28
